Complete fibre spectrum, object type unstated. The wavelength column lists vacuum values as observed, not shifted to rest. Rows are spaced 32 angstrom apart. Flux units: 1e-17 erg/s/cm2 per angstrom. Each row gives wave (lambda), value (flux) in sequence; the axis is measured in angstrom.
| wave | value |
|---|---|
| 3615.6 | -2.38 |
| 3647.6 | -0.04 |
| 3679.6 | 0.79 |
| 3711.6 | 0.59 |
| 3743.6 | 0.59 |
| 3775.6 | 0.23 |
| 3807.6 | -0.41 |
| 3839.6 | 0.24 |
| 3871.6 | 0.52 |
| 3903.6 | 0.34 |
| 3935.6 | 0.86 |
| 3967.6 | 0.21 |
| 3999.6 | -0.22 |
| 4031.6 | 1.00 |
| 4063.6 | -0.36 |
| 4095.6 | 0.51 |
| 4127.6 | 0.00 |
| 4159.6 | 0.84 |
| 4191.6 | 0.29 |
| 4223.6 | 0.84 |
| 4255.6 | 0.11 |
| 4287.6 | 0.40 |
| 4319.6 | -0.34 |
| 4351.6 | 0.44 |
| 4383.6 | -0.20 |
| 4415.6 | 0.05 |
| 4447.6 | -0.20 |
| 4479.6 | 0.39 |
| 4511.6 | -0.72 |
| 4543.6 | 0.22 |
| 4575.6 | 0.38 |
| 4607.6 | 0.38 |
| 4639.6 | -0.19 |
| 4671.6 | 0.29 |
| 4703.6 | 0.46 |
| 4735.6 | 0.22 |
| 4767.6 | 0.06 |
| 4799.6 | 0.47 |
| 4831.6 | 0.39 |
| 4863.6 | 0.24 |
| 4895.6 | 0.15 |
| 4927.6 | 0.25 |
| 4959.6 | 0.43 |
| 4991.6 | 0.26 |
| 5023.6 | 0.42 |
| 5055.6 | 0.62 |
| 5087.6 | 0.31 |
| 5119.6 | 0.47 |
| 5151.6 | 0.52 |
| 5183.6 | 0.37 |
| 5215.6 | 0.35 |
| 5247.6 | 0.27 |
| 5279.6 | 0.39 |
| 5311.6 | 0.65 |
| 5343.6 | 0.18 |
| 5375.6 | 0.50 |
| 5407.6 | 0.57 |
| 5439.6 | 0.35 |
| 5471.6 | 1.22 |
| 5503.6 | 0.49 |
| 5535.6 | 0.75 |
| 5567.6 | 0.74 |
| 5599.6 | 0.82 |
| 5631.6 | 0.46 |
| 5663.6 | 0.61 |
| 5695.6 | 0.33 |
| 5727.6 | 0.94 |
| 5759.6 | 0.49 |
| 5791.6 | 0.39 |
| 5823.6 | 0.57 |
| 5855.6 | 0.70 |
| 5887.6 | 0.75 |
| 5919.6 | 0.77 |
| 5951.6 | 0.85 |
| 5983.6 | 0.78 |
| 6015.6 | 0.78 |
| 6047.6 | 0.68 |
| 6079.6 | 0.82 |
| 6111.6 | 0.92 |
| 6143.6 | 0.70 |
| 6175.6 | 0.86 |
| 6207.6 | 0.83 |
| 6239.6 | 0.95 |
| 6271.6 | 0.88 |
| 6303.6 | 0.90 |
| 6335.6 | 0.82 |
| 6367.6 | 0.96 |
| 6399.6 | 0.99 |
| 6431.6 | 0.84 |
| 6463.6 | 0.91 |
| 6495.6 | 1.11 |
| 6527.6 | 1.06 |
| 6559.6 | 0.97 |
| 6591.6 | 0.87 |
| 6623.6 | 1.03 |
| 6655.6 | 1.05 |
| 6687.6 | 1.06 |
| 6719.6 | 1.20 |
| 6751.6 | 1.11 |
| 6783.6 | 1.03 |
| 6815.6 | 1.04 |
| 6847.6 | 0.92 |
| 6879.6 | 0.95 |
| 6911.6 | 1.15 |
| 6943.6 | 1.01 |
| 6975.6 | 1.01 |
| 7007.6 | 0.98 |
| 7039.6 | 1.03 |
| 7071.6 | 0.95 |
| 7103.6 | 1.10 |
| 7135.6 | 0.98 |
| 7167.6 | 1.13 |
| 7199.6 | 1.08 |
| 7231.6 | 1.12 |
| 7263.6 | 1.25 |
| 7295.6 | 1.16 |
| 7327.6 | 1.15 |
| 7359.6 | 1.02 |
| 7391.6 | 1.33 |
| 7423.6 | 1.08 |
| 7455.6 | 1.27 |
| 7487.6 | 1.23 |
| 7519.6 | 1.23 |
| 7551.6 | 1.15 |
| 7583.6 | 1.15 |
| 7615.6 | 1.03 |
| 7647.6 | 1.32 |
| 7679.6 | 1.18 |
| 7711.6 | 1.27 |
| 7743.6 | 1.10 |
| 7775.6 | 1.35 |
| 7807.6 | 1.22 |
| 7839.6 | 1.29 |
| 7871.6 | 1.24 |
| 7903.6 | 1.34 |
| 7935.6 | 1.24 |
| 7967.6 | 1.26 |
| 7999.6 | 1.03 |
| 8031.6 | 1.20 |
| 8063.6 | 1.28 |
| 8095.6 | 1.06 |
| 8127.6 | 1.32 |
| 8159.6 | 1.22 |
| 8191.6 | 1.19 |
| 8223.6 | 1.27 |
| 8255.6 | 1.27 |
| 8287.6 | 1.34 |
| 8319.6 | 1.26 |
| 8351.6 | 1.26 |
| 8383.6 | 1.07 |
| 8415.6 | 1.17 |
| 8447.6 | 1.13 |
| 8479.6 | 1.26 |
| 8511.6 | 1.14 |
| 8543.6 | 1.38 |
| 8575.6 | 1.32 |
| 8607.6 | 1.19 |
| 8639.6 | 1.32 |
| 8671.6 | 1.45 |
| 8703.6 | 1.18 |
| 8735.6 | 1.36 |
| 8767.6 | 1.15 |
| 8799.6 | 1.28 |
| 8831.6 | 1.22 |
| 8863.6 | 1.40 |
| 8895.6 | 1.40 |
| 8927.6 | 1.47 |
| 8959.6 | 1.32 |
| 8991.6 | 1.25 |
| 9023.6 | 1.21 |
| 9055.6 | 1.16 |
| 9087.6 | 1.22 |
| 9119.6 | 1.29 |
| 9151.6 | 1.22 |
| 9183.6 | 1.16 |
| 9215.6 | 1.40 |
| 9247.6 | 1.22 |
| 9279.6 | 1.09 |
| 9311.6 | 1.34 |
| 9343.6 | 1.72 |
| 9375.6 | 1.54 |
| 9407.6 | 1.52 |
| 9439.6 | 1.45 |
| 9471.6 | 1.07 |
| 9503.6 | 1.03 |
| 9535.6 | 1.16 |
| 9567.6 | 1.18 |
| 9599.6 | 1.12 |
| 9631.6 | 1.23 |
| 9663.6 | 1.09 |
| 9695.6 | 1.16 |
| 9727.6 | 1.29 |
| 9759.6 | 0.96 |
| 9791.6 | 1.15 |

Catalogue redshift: 0.356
